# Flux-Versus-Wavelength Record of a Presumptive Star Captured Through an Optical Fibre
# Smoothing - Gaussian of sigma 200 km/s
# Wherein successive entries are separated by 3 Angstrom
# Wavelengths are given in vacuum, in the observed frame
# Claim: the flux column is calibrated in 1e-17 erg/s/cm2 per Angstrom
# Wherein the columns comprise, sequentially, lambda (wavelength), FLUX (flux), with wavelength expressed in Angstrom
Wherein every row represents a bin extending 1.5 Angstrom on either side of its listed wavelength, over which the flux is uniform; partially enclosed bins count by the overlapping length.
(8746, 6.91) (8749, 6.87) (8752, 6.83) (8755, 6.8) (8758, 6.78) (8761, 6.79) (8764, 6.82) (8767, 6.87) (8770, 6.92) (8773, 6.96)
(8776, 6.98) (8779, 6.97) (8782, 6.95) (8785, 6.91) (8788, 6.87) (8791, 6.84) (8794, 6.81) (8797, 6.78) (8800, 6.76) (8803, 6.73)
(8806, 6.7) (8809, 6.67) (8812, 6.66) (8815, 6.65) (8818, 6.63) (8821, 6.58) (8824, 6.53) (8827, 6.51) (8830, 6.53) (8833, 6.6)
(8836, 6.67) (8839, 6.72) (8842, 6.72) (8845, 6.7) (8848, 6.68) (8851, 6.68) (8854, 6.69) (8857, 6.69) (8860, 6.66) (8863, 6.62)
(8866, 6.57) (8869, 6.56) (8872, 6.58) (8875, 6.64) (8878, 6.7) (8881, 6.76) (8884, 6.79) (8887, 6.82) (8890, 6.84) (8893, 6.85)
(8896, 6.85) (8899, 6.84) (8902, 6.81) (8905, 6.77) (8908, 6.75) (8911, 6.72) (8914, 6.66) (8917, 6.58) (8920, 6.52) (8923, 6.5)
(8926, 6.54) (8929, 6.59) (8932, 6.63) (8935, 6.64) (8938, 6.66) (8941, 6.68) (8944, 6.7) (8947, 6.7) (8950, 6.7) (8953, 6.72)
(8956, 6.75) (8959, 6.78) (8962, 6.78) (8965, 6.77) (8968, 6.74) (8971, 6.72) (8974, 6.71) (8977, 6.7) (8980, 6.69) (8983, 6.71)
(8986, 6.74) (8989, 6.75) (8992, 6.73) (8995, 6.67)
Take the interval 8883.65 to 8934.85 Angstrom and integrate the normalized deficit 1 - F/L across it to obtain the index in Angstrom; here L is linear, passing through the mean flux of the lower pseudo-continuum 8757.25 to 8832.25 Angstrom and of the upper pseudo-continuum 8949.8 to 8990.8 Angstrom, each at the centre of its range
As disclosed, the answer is 0.30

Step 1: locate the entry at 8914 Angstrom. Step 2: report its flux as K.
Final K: 6.66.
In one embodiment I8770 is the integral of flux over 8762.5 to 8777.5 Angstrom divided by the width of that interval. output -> 6.91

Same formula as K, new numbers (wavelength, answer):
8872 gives 6.58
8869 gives 6.56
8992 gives 6.73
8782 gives 6.95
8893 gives 6.85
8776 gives 6.98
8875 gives 6.64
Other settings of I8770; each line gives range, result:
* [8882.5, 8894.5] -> 6.82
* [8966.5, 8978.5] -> 6.72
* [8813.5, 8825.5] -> 6.6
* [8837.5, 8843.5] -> 6.72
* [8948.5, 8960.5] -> 6.74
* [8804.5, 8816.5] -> 6.67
